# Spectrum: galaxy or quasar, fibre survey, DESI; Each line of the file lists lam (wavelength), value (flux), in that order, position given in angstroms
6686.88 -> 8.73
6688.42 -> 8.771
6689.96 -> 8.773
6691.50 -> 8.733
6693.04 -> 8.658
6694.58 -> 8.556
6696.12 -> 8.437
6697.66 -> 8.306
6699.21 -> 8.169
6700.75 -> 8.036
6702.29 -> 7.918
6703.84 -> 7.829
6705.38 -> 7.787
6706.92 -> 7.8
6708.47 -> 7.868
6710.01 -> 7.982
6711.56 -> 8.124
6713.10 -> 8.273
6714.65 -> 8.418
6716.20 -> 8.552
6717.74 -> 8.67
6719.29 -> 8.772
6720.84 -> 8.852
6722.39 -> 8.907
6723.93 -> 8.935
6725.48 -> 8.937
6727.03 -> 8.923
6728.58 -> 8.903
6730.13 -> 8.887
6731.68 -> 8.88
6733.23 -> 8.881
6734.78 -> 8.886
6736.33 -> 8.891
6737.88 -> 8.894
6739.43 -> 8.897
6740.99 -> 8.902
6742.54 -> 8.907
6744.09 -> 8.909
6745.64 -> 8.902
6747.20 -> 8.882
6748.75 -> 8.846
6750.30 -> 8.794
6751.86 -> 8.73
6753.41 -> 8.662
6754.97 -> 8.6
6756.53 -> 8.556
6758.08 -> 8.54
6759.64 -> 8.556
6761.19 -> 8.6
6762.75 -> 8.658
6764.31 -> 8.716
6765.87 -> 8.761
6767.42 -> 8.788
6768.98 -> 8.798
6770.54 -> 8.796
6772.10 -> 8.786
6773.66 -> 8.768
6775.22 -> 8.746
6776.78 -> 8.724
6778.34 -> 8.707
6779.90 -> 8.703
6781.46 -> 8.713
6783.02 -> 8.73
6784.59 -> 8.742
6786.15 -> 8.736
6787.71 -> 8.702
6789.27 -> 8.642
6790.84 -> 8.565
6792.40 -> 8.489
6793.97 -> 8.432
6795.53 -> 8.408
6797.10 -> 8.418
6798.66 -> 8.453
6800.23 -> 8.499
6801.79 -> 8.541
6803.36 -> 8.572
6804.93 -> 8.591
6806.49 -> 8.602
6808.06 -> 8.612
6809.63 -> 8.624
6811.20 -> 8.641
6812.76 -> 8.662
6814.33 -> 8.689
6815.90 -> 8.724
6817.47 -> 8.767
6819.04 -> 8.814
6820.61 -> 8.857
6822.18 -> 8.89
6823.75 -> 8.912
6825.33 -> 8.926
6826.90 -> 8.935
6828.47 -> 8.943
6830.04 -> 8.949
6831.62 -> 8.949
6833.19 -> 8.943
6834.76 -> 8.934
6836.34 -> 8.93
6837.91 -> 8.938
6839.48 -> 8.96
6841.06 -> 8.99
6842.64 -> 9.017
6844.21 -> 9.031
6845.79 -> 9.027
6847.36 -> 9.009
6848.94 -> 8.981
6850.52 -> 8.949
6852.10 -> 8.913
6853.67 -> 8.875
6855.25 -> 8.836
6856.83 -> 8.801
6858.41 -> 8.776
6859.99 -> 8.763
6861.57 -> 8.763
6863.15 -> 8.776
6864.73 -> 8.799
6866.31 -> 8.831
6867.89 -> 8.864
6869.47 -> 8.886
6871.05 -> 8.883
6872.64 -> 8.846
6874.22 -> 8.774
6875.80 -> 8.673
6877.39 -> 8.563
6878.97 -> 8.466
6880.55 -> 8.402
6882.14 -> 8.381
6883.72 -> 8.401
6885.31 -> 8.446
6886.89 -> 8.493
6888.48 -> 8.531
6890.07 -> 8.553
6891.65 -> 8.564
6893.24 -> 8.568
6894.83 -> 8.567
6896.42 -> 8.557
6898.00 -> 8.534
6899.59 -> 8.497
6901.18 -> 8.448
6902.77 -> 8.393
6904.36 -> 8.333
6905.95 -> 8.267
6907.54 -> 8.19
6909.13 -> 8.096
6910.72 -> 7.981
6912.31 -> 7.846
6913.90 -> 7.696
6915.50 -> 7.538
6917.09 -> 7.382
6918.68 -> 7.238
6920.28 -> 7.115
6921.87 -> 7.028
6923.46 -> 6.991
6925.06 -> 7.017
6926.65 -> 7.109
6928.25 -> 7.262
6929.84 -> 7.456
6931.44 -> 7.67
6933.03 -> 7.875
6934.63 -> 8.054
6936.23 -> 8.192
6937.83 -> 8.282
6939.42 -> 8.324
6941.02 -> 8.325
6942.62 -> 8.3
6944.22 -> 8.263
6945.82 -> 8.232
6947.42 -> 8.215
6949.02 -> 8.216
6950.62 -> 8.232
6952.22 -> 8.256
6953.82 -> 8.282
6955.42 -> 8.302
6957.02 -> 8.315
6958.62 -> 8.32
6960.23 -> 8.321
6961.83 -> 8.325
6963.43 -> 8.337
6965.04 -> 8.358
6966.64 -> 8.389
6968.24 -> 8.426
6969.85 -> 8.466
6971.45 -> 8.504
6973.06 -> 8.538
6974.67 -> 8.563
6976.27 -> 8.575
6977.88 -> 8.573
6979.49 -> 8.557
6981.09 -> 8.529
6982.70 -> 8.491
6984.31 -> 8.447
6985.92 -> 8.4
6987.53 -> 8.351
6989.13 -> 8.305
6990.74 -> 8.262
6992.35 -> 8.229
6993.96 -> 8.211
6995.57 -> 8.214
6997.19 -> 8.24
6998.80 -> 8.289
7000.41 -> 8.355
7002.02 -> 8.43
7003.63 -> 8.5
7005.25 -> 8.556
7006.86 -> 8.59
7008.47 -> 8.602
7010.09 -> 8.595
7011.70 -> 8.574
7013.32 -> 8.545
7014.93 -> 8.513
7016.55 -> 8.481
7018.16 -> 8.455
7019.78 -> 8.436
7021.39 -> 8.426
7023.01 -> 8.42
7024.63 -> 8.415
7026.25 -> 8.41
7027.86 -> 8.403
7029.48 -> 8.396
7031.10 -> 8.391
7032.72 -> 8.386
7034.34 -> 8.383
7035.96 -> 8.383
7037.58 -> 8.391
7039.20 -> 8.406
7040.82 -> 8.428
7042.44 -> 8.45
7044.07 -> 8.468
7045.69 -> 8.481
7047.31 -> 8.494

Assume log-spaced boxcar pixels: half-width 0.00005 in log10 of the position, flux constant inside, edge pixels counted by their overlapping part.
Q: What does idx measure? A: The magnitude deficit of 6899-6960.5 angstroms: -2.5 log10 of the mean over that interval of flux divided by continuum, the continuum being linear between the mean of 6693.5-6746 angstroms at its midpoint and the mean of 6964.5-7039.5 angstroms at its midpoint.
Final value 0.069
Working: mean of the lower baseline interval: 8.55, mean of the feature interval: 7.94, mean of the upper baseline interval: 8.43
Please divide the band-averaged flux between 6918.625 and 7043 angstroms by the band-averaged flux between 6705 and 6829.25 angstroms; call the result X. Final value 0.95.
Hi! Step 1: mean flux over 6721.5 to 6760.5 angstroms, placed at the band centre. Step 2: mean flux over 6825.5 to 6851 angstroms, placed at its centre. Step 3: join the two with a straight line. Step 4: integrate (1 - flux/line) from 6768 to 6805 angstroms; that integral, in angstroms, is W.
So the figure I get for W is 1.1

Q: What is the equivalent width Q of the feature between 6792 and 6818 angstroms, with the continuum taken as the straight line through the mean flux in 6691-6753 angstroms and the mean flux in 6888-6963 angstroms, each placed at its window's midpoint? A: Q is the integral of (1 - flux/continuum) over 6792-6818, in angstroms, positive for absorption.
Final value -0.6 angstroms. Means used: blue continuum 8.59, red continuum 8.04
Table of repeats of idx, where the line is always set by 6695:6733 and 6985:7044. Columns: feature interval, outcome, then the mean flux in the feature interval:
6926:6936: 0.11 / 7.61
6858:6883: -0.04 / 8.71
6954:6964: 0.01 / 8.32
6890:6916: 0.02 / 8.27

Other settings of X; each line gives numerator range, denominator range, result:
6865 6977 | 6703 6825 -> 0.95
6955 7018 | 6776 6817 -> 0.98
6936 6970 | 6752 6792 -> 0.96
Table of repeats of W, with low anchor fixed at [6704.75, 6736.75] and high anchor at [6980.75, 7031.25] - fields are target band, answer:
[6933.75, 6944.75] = 0.3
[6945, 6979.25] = 0.3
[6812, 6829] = -0.6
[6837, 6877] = -1.8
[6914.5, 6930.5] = 2.4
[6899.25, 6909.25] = 0.2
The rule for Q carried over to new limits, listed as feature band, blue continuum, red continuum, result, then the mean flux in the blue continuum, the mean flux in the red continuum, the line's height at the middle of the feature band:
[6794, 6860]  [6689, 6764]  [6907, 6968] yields -4.1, 8.59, 7.93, 8.28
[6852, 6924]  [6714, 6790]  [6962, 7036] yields 1.8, 8.77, 8.43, 8.58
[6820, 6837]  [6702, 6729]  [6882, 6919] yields -1.3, 8.42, 8.24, 8.31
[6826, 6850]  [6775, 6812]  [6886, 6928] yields -1.8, 8.61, 7.97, 8.36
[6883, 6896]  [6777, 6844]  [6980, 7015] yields 0.1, 8.74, 8.42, 8.6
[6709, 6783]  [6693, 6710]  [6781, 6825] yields -3.5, 8.1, 8.64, 8.34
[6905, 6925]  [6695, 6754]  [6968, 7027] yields 2.1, 8.58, 8.44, 8.49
